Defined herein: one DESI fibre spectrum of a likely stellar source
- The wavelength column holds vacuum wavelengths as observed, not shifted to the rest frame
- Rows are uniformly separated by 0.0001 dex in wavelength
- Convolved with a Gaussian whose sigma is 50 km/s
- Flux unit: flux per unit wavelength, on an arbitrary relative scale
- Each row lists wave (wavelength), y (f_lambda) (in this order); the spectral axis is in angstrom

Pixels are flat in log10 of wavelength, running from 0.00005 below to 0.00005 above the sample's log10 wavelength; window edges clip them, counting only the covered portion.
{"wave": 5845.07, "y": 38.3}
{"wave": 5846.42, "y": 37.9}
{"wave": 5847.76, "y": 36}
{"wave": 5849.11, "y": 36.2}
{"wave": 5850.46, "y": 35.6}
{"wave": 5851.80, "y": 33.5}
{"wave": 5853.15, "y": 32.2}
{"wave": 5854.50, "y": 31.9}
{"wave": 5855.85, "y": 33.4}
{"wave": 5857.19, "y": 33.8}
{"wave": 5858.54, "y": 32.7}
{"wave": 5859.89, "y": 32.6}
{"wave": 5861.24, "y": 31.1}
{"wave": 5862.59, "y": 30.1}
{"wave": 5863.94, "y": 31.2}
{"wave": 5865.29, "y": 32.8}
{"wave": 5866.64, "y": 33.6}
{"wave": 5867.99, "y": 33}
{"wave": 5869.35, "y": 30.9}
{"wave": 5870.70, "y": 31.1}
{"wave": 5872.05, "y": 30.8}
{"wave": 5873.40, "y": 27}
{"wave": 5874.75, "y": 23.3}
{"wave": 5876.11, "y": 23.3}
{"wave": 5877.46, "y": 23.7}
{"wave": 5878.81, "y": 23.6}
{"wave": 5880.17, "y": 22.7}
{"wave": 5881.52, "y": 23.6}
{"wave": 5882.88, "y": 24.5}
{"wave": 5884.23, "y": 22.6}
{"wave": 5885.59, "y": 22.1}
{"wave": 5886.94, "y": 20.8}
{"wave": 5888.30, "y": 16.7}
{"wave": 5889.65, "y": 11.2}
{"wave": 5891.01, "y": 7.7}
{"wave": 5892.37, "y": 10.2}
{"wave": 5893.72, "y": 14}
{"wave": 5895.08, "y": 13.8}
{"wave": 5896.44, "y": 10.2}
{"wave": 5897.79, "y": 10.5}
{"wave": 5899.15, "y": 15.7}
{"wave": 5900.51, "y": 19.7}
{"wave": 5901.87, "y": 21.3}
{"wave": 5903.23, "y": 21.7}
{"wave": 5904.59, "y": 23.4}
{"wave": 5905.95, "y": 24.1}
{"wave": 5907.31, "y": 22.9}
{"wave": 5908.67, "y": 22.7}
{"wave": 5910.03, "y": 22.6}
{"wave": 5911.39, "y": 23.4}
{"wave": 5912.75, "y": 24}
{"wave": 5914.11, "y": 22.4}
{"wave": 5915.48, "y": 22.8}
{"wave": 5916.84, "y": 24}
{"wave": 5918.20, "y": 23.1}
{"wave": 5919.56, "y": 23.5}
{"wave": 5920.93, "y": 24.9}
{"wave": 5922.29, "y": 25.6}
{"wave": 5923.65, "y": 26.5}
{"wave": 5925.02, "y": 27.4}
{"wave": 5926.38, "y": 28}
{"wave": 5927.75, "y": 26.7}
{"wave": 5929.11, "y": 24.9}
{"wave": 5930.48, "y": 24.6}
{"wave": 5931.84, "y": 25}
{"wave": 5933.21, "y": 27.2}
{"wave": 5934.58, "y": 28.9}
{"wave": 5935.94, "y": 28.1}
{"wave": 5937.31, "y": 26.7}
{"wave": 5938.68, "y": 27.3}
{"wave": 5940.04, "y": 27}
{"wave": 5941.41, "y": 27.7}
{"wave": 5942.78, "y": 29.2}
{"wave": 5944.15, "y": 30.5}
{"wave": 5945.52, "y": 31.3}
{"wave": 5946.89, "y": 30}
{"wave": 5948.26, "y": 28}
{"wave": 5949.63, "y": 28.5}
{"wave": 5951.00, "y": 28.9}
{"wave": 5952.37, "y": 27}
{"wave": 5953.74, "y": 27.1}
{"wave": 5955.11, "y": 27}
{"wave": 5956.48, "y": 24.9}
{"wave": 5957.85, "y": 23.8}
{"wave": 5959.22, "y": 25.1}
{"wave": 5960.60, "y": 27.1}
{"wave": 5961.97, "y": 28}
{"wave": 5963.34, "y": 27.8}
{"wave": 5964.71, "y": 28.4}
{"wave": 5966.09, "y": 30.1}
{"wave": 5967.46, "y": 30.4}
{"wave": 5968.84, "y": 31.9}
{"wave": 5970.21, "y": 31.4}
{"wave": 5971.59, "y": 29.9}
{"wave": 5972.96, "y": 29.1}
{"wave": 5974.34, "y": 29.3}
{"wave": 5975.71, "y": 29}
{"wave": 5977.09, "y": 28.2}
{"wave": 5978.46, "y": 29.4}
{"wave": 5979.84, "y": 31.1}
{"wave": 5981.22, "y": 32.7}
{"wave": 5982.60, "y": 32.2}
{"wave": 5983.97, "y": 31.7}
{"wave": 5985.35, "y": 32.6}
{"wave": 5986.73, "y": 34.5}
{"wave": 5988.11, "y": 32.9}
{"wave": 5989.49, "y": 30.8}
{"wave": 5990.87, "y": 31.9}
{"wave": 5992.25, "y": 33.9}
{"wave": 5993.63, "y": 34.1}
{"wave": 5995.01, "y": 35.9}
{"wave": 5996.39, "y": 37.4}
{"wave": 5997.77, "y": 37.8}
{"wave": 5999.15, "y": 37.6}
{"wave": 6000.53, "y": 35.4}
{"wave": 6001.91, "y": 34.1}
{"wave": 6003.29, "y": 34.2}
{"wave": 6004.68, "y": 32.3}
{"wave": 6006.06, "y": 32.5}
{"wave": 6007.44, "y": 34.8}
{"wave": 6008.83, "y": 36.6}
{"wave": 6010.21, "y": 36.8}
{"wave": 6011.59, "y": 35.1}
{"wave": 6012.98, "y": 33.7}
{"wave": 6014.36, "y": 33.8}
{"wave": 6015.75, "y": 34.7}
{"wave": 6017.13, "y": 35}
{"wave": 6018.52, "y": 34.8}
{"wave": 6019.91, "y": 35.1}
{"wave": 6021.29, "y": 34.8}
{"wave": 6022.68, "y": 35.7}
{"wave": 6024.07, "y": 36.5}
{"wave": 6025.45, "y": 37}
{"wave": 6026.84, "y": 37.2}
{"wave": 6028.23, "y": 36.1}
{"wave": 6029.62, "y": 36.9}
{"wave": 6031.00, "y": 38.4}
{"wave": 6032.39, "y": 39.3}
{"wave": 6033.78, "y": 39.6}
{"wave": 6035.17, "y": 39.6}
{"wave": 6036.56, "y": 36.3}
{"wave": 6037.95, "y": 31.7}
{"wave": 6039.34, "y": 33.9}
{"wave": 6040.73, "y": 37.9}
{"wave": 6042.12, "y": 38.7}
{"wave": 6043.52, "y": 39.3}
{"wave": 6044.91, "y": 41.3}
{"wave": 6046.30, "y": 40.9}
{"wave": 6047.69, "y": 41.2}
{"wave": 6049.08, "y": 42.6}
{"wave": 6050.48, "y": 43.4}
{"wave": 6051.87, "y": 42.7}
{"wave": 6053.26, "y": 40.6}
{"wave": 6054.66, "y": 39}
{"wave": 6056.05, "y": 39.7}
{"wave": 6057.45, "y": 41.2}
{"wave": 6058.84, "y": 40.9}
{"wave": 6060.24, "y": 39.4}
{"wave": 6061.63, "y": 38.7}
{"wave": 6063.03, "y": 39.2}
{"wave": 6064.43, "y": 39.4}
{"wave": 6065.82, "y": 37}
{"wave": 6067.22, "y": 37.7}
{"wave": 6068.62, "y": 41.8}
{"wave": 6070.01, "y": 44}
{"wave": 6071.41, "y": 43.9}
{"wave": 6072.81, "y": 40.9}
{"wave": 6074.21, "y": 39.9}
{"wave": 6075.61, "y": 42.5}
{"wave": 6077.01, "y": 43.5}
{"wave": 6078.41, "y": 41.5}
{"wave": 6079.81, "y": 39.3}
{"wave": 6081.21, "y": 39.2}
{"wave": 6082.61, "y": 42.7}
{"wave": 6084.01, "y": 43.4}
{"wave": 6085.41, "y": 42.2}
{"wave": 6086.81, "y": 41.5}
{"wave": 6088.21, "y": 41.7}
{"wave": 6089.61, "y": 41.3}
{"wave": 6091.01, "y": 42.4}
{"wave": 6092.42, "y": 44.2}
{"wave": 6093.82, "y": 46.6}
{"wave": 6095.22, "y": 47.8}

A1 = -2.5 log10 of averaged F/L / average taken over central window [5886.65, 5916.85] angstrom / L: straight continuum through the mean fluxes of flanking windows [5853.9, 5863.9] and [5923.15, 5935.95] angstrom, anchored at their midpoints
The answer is 0.48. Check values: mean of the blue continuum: 32.2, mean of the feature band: 18.4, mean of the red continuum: 26.7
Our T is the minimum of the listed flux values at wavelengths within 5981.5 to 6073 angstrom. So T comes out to 30.8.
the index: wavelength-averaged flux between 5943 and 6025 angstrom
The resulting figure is 31.8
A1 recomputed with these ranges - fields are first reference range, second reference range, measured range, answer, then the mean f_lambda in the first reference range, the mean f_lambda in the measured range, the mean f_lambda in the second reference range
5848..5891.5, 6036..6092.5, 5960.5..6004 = 0.101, 27.6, 32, 40.4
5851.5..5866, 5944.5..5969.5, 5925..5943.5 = 0.078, 32.3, 27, 28.1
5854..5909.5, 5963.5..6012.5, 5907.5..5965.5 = 0.078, 23.7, 26.4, 32.7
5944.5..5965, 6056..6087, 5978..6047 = -0.039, 27.6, 35.4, 40.9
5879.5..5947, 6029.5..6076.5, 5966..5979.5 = 0.001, 22.7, 29.9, 39.7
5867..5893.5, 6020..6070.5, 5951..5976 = 0.095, 22.5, 28.2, 38.8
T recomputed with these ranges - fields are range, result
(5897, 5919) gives 10.5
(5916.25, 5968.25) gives 23.1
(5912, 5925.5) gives 22.4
